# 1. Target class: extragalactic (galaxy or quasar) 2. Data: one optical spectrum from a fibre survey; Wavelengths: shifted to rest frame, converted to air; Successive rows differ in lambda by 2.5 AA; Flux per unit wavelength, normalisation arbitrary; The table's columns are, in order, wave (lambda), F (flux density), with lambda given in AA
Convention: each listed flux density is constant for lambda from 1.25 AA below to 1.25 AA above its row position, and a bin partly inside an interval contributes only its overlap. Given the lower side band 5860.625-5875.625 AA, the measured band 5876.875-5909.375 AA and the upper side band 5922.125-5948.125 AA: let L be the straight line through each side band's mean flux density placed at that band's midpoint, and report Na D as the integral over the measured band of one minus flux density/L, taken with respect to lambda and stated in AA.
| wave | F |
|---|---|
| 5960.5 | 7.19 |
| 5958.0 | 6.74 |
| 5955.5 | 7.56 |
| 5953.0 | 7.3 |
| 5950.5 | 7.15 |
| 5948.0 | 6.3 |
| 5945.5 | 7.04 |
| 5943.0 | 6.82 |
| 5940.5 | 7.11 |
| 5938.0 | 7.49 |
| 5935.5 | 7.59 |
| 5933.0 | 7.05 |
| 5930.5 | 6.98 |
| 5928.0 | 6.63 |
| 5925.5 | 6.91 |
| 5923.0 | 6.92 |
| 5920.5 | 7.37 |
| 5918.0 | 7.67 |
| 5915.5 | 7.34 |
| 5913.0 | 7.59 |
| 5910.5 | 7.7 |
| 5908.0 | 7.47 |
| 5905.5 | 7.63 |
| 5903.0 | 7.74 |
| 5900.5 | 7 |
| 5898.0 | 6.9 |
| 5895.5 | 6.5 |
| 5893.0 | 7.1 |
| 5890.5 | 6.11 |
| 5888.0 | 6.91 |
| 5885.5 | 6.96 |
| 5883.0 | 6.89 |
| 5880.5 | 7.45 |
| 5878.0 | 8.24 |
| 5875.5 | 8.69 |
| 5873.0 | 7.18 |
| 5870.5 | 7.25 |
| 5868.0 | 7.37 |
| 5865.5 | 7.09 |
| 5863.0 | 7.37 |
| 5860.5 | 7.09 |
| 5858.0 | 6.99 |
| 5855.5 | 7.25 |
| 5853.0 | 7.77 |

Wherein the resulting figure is 0.42 AA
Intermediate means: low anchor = 7.37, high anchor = 7.02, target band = 7.14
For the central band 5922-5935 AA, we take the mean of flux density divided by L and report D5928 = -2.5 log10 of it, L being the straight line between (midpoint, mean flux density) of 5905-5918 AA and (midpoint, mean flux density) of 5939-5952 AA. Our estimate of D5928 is 0.044 mag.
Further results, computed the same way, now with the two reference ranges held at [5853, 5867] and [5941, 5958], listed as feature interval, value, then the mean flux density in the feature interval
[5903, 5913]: -0.08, 7.62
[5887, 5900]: 0.07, 6.72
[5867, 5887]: -0.05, 7.5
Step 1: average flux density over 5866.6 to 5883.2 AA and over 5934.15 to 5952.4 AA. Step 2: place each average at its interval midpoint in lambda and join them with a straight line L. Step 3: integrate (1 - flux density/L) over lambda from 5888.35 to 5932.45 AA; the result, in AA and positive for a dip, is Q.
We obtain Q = 1.2 AA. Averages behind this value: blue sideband 7.62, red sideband 7.08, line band 7.14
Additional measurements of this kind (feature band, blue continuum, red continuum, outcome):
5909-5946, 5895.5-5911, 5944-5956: -0.24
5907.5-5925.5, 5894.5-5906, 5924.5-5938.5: -0.72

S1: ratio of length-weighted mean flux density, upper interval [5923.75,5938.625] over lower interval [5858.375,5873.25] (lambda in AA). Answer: 1.0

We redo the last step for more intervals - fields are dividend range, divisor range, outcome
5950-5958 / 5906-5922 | 0.97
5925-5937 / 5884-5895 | 1.04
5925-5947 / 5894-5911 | 0.97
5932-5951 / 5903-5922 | 0.94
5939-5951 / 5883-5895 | 1.02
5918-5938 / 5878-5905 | 1.01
